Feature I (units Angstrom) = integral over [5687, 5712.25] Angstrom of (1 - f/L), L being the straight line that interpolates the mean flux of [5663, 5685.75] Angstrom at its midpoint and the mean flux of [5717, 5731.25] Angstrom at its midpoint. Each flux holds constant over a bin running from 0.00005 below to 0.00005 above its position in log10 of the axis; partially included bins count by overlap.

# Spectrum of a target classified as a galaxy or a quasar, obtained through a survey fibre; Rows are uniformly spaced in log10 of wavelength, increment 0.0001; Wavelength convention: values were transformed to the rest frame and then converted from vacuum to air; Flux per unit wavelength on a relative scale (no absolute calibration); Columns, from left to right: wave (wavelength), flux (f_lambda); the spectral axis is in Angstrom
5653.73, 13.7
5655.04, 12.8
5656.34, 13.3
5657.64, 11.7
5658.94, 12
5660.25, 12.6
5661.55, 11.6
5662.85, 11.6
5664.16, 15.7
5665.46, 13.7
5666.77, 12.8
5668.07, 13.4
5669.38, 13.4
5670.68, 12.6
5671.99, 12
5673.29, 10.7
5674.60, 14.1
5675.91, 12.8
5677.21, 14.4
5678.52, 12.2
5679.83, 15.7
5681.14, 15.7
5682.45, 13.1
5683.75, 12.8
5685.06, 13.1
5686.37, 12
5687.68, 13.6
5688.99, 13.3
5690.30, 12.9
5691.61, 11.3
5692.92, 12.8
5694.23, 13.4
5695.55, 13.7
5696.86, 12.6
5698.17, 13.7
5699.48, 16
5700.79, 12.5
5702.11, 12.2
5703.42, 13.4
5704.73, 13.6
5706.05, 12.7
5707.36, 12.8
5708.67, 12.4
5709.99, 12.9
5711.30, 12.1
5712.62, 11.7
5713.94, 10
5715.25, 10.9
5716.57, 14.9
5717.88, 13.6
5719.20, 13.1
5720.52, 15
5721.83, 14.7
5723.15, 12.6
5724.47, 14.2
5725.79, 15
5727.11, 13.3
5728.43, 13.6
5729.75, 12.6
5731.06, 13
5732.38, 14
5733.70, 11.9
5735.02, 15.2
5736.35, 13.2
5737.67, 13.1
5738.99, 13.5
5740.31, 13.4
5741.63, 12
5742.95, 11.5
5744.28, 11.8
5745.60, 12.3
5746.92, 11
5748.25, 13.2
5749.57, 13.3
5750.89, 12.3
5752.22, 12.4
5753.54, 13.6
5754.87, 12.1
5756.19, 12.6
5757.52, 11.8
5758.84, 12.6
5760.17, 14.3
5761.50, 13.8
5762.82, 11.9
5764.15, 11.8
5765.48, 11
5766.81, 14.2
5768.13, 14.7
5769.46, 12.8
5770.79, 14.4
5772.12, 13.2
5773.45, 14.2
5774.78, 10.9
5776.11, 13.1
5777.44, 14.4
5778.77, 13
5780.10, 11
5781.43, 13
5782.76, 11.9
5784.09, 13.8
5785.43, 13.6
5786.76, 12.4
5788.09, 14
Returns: 1.0 Angstrom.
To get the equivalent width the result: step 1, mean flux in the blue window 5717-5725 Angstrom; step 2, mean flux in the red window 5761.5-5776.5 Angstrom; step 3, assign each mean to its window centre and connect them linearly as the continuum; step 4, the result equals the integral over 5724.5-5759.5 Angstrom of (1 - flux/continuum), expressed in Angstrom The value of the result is 1.6 Angstrom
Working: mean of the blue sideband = 13.9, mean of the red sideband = 13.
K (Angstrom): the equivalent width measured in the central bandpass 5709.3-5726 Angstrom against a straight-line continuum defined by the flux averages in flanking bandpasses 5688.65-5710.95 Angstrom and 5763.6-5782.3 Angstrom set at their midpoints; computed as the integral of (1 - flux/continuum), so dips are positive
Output -0.06 Angstrom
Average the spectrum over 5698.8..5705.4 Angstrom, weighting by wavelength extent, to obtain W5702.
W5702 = 13.5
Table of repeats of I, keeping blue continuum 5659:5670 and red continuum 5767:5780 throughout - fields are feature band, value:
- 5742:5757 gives 1.0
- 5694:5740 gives -0.2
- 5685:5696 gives 0.2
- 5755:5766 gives 0.7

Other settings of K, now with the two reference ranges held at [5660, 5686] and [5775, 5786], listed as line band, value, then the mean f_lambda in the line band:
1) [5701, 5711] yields 0.2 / 12.8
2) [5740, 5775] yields 0.6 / 12.7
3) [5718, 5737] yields -0.9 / 13.7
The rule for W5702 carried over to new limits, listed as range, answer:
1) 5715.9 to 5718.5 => 14.3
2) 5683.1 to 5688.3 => 12.9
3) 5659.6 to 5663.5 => 12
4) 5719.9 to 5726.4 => 14.3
